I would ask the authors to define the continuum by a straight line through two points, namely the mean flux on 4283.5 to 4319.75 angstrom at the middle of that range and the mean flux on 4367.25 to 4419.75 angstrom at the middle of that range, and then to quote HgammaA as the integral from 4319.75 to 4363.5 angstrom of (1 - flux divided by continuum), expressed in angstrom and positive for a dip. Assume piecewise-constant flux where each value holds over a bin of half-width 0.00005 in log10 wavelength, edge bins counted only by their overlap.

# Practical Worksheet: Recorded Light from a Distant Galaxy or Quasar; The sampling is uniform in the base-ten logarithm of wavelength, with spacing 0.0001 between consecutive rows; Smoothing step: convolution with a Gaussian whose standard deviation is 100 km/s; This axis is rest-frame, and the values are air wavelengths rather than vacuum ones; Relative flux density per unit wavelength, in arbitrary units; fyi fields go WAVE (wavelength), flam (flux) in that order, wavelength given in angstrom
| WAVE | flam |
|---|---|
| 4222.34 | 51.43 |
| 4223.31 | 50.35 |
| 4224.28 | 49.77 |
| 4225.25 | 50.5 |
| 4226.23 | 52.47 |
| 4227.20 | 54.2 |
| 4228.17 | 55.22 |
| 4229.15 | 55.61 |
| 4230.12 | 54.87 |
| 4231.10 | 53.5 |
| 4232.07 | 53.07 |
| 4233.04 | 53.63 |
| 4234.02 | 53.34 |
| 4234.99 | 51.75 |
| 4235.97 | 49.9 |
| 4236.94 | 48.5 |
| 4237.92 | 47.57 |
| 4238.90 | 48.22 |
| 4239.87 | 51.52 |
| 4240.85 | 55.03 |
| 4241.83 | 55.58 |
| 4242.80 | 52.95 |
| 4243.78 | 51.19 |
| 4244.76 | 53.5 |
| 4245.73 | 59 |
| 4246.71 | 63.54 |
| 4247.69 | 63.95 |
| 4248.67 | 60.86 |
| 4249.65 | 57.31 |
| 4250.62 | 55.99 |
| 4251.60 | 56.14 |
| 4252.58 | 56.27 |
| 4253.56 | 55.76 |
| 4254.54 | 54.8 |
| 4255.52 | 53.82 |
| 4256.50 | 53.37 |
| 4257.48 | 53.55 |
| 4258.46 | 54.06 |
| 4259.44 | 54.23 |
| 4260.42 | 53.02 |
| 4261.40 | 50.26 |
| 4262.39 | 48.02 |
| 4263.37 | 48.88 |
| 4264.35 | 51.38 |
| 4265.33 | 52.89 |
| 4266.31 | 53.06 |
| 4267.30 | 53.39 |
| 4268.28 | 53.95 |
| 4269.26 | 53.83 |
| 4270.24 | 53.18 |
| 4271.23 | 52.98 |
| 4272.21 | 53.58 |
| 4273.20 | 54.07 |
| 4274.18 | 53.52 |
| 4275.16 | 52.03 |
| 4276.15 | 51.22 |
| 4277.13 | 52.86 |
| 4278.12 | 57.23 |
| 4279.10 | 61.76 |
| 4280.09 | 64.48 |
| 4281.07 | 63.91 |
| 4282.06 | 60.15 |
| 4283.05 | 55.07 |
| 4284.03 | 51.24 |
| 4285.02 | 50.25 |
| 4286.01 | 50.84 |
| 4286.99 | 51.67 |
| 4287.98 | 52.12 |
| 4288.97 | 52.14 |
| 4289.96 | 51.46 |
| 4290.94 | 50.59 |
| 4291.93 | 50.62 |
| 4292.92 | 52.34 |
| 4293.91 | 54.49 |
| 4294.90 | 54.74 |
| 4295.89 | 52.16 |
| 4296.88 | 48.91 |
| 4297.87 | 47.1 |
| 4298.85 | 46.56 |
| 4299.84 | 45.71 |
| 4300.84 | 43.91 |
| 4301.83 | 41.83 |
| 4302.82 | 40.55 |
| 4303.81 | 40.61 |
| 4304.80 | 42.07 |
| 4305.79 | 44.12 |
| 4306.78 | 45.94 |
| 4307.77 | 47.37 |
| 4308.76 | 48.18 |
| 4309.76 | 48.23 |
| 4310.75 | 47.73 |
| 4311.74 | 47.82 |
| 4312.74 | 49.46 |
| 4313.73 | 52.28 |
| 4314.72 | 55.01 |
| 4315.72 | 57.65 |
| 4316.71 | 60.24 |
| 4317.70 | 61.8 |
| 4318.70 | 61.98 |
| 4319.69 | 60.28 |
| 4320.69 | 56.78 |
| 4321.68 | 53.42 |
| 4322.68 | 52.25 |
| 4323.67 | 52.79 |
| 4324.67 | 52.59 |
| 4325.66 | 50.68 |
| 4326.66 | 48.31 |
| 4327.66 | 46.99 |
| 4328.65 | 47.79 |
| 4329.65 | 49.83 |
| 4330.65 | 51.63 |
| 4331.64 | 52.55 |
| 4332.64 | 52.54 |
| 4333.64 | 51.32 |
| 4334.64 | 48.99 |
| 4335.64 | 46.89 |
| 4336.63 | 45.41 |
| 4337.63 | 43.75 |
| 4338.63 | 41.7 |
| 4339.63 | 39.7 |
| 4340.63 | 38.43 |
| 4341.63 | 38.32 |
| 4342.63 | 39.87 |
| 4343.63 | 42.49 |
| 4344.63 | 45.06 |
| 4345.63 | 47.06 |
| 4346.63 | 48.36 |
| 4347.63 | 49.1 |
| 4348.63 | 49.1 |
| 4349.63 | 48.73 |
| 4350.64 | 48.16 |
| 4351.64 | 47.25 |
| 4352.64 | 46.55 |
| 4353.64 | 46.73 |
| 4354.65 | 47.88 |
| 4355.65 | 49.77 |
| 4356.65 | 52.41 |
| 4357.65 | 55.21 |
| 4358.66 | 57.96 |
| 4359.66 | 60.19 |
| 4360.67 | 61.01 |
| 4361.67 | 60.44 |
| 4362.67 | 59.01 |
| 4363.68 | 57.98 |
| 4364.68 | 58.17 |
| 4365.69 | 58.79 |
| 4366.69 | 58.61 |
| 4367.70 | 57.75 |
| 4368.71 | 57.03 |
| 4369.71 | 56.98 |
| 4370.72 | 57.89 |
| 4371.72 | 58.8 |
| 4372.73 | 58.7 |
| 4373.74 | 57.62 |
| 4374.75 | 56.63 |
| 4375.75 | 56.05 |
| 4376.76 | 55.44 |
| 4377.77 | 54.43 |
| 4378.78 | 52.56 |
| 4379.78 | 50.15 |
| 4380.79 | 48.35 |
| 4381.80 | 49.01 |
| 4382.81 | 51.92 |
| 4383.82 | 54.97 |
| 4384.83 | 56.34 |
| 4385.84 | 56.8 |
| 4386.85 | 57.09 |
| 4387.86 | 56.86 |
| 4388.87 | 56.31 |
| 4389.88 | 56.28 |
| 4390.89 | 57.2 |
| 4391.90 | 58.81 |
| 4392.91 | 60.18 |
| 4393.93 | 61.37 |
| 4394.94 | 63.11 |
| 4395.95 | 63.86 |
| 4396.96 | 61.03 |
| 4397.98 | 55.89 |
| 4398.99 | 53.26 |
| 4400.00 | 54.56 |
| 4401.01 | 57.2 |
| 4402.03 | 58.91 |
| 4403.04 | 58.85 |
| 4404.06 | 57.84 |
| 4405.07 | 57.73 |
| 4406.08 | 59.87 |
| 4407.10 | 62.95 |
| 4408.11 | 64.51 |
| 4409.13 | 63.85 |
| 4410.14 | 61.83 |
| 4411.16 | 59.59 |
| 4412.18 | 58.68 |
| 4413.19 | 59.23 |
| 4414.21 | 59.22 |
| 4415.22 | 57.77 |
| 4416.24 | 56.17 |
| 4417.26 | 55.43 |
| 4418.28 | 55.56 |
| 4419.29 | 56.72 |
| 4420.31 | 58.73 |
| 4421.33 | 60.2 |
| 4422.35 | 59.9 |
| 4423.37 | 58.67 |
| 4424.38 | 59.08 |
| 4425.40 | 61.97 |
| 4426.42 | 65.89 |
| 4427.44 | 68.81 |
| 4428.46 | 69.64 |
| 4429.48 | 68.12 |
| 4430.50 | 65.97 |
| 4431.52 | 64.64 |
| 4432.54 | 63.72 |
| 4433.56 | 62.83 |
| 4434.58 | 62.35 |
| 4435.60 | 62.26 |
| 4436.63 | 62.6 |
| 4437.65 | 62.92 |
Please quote 3.1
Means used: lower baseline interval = 50.2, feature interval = 49.6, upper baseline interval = 57.4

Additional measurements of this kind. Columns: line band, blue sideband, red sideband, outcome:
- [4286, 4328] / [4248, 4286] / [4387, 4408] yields 4.0 angstrom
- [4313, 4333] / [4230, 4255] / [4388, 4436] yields 1.2 angstrom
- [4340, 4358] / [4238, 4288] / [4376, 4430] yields 3.3 angstrom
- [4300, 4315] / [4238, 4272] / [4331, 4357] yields 1.0 angstrom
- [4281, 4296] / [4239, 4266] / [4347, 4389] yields 0.4 angstrom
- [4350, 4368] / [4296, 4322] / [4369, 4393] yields -0.2 angstrom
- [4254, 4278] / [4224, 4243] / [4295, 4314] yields -1.5 angstrom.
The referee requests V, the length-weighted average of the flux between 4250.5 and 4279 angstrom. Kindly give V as 53.4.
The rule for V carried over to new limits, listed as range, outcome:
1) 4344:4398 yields 54.9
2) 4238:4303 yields 53.3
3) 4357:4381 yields 57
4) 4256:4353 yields 50.5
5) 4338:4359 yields 46.5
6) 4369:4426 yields 57.7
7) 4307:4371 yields 51.3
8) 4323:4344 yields 46.9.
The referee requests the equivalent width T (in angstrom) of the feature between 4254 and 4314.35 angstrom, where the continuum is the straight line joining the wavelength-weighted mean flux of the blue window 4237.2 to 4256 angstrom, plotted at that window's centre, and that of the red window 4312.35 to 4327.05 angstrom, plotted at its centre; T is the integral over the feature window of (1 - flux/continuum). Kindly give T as 4.3 angstrom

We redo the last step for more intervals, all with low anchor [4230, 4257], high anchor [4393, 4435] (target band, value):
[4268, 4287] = 0.2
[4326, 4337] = 1.6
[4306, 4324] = 1.2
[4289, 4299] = 0.9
